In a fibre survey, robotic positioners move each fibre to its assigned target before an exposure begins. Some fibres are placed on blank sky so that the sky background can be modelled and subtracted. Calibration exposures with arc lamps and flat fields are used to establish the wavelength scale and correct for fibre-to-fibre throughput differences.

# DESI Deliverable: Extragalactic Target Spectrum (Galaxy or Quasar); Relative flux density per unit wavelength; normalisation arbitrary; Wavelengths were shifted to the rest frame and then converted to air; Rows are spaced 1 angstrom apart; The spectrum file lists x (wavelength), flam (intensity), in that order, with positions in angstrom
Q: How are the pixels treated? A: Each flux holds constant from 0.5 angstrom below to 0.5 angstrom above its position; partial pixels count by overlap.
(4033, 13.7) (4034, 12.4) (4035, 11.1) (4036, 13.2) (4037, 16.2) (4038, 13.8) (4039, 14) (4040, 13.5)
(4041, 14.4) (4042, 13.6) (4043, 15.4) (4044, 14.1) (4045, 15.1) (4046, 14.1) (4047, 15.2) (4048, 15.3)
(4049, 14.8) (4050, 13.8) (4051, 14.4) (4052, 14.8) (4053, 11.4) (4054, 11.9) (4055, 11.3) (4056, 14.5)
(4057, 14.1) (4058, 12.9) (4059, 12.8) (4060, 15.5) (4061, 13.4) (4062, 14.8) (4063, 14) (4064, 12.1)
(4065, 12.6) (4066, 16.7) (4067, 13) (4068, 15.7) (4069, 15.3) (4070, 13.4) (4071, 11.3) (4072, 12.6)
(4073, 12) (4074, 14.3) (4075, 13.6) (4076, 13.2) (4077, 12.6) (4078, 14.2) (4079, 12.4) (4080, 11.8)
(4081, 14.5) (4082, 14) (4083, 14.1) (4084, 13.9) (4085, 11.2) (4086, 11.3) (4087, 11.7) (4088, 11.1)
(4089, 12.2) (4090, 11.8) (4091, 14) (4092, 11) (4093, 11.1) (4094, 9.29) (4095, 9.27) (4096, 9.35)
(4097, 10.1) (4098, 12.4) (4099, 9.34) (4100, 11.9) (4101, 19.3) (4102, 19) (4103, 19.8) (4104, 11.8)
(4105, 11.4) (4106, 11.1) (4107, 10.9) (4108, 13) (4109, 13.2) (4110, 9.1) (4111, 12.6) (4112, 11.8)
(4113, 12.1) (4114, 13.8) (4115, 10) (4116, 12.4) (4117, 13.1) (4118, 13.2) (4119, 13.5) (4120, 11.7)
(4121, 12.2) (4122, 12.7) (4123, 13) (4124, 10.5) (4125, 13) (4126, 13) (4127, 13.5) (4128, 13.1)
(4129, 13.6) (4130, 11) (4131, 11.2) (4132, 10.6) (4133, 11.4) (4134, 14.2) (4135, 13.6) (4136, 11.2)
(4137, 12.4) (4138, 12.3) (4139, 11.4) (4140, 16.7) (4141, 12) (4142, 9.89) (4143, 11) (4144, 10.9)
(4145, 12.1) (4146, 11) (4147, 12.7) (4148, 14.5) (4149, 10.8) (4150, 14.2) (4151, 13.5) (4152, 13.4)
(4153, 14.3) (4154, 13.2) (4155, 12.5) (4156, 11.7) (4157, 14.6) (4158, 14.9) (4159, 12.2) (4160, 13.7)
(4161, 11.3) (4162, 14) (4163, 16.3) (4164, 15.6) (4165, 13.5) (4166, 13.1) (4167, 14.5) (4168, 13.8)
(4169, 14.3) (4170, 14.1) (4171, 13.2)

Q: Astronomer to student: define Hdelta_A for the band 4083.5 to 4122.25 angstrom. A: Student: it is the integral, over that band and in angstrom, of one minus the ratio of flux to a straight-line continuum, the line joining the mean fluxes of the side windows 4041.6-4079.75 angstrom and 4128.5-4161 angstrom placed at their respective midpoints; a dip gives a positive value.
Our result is 2.6 angstrom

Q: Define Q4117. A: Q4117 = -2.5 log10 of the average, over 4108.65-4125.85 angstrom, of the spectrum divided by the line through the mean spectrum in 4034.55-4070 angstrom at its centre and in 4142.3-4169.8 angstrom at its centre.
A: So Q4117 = 0.107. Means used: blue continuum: 14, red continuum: 13.2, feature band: 12.2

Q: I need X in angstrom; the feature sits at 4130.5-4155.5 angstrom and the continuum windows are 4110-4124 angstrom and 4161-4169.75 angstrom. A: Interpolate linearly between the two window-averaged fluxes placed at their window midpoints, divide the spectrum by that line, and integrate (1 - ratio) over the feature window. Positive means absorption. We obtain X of 1.65 angstrom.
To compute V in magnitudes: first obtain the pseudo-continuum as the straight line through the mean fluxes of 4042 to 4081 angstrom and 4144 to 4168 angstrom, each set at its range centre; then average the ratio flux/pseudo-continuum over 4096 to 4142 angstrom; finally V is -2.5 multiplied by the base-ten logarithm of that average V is 0.07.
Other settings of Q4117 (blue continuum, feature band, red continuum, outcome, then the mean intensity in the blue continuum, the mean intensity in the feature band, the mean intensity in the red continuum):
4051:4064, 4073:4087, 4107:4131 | 0.00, 13.4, 13.1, 12.3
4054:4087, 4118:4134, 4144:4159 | 0.06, 13.4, 12.4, 13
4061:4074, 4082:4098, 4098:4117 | 0.15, 13.6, 11.5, 12.9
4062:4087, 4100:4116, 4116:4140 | -0.03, 13.3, 13.2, 12.5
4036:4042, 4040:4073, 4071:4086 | -0.01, 14.2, 13.8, 13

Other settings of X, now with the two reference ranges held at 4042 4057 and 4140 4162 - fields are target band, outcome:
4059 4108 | 2.3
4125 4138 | 0.5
